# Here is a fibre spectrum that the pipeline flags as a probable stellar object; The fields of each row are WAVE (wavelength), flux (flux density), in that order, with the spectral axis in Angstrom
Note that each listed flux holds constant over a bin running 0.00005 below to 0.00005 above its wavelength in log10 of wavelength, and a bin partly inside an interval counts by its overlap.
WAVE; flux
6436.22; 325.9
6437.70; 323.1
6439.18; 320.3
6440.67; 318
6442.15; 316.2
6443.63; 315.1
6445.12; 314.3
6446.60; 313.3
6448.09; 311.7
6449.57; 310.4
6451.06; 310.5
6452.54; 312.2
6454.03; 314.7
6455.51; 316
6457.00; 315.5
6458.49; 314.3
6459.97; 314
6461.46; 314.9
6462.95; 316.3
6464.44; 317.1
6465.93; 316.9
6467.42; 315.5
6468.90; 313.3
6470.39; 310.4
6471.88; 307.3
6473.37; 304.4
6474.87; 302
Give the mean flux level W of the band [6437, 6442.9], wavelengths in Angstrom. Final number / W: 319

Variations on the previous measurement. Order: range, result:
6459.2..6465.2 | 316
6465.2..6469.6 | 316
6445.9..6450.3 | 312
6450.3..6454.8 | 313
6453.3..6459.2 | 315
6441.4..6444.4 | 316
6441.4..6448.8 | 314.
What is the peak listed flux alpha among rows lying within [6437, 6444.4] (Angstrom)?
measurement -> 323.1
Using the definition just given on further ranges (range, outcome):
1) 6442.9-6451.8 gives 315.1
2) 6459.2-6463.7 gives 316.3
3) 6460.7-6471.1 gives 317.1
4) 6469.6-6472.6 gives 310.4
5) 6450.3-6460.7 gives 316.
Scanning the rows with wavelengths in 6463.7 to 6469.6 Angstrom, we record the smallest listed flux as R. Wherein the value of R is 313.3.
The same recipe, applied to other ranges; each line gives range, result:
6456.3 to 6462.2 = 314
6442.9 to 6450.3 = 310.4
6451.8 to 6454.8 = 312.2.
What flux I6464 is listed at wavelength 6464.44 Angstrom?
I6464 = 317.1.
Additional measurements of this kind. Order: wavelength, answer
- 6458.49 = 314.3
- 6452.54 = 312.2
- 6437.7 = 323.1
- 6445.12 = 314.3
